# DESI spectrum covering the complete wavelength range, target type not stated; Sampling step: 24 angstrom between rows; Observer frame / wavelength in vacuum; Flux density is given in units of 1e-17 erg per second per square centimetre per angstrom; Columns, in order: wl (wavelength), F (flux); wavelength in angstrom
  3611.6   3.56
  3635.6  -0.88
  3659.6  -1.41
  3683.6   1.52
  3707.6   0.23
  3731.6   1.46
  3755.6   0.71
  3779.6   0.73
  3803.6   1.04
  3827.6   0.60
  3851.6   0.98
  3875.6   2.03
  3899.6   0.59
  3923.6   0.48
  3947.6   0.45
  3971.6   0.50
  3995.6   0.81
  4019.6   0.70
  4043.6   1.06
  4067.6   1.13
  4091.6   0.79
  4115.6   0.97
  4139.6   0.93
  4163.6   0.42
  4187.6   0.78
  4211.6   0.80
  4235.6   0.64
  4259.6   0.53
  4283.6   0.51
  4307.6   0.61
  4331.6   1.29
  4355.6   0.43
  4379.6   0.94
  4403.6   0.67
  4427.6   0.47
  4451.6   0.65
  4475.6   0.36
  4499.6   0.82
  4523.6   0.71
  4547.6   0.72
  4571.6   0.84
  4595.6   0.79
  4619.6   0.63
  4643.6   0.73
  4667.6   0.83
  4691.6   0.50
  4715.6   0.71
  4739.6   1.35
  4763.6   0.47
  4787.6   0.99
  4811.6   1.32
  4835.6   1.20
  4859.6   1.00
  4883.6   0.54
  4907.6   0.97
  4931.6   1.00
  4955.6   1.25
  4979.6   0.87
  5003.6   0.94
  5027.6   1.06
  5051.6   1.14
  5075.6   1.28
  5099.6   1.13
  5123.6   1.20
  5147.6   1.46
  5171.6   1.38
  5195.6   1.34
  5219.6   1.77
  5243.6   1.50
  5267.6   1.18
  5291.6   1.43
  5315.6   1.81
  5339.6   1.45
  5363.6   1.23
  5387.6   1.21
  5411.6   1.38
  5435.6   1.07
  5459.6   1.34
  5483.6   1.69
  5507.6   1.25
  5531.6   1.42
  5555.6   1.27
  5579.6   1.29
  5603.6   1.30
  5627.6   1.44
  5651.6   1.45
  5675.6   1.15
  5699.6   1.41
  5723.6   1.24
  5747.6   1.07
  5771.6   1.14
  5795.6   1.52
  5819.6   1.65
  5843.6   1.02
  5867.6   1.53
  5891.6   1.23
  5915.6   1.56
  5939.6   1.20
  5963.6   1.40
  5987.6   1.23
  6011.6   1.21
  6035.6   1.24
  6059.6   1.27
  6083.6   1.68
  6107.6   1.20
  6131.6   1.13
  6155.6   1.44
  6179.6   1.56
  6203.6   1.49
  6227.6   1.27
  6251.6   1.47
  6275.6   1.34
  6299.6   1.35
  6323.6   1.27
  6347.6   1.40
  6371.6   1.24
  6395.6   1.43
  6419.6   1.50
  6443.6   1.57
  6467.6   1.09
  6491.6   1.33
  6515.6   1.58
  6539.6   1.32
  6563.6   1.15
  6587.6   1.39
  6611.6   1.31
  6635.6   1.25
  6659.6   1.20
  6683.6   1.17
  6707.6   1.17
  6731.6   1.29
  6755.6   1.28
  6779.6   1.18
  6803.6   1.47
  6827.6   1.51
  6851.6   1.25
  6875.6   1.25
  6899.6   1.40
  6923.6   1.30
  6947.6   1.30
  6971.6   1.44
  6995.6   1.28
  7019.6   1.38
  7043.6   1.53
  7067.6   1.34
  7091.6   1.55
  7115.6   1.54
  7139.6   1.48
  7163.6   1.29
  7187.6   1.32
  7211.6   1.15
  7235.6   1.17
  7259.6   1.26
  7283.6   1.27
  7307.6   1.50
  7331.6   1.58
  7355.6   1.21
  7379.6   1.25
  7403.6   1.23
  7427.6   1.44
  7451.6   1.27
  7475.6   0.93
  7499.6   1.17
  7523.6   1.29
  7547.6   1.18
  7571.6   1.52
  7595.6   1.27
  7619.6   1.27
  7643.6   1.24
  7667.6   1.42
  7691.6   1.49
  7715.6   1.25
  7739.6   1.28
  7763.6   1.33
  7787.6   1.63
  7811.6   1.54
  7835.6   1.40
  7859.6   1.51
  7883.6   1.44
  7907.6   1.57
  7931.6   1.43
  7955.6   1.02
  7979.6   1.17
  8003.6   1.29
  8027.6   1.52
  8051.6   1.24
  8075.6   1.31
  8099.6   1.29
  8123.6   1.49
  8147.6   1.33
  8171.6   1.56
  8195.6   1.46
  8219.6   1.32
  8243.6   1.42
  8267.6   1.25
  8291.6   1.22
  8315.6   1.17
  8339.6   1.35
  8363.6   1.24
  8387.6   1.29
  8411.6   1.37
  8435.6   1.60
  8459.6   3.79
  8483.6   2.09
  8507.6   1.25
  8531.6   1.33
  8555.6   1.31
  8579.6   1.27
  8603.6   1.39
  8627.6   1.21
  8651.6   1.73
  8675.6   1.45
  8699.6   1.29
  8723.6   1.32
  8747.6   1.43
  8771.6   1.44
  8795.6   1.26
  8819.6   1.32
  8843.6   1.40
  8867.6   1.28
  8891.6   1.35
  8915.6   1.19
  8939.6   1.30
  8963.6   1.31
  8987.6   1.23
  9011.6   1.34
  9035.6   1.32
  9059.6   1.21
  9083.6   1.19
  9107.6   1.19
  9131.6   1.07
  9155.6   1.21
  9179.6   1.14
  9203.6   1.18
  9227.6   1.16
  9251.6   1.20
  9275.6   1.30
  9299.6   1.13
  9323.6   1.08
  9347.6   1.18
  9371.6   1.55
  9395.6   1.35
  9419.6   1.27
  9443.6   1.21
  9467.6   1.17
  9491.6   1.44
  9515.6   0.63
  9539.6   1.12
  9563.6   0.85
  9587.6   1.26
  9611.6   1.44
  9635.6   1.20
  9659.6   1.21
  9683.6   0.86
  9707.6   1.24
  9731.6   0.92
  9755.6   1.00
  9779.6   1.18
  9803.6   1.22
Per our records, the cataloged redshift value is 0.29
